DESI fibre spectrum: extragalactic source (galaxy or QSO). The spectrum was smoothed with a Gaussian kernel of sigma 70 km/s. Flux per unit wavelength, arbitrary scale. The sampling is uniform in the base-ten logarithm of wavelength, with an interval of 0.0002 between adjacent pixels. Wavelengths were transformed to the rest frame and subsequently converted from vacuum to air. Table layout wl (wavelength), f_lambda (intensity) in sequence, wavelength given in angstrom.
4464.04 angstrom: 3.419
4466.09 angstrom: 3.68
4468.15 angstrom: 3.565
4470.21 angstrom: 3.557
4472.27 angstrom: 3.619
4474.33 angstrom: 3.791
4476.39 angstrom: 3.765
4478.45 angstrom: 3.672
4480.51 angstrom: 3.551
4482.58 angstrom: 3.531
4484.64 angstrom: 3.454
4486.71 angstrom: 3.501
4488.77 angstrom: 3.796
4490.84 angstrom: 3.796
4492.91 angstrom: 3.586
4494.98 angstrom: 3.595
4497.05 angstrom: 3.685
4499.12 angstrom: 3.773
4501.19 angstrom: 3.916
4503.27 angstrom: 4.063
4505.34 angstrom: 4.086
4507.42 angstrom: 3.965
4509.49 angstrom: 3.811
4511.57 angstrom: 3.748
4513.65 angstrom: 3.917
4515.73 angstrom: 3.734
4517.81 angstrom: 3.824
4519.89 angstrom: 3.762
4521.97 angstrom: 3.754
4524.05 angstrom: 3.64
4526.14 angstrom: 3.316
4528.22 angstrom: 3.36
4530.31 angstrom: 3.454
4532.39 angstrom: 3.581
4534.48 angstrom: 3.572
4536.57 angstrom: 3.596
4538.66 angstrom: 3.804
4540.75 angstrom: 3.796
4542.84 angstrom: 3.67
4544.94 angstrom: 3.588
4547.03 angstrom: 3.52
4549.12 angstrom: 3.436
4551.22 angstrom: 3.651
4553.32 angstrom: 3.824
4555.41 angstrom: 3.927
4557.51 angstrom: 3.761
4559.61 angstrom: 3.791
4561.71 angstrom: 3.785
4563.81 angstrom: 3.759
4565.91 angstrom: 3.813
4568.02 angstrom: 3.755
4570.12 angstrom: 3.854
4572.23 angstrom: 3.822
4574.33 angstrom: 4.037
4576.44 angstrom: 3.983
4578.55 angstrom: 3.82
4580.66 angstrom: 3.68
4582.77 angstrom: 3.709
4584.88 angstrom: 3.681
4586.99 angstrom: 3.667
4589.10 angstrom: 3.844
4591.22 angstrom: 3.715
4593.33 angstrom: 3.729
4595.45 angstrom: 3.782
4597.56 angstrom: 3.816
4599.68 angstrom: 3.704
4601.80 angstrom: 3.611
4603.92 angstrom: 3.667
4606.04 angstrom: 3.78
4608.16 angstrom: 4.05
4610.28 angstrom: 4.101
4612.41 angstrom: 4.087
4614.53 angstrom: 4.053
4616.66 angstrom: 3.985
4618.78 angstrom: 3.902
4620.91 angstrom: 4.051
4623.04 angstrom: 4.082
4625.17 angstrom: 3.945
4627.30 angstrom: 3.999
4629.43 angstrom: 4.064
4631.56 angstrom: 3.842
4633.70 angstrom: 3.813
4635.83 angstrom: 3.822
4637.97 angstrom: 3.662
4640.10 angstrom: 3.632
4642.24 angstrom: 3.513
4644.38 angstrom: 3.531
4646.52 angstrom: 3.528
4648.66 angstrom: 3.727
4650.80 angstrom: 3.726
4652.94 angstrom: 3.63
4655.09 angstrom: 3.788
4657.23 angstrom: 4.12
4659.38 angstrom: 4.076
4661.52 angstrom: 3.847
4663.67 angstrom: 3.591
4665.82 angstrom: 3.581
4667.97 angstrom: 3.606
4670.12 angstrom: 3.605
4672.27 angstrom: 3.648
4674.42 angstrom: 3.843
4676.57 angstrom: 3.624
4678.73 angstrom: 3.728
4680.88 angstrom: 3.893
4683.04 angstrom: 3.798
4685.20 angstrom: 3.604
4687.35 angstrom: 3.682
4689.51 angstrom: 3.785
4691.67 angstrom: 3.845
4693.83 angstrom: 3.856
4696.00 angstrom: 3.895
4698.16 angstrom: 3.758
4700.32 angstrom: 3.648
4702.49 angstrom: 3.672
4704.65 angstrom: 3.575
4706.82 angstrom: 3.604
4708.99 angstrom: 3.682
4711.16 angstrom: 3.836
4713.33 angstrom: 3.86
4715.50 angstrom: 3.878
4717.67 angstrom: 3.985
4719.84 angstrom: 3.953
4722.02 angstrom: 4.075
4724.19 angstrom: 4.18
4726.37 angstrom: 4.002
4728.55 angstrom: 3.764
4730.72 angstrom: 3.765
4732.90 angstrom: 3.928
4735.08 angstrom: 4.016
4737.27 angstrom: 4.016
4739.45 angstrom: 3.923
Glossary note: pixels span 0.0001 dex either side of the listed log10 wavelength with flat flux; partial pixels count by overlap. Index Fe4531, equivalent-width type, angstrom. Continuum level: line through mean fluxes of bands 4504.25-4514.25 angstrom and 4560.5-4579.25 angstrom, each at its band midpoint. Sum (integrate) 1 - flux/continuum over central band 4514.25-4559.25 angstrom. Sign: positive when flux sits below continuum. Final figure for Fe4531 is 2.6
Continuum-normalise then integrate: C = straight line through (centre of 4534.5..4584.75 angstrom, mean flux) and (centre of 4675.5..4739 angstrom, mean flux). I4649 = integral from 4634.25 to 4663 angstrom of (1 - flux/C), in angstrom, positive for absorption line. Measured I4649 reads 0.4 angstrom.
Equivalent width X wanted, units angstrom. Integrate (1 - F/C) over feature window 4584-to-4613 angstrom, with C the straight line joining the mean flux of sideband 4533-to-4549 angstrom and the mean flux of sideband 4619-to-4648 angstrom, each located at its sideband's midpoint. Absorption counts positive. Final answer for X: -0.4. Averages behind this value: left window 3.63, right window 3.81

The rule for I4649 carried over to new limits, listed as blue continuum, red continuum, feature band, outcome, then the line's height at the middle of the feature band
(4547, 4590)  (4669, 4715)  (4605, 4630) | -1.7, 3.76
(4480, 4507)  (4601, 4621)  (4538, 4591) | 1.2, 3.85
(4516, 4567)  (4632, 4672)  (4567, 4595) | -0.8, 3.68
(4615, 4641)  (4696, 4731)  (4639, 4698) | 2.1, 3.87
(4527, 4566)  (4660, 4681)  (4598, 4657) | -2.3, 3.69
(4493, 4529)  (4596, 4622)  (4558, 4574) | 0.1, 3.84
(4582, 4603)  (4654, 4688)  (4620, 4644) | -0.7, 3.74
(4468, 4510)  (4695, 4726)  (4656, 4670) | 0.1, 3.81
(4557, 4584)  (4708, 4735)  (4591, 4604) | 0.4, 3.83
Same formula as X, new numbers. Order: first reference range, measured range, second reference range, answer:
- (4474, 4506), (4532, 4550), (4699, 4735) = 0.60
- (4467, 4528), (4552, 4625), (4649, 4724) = -1.93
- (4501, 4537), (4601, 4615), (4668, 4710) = -0.69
